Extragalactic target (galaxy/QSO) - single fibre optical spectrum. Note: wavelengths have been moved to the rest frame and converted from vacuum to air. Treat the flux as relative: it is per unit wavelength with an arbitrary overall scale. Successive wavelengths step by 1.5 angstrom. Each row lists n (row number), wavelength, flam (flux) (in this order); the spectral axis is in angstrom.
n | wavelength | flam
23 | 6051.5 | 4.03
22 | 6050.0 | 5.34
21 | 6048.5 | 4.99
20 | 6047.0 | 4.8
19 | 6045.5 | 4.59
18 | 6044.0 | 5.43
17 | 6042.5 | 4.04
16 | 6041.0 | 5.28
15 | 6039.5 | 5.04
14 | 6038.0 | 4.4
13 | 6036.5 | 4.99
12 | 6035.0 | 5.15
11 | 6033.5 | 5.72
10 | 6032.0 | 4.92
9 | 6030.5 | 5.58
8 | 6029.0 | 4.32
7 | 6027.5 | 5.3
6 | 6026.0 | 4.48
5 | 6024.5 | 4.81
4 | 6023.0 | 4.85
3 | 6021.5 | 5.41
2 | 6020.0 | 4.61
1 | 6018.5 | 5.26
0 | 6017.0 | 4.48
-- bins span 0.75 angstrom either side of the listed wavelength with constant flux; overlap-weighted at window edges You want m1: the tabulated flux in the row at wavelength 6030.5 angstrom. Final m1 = 5.58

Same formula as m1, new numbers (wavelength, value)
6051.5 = 4.03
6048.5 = 4.99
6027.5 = 5.3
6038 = 4.4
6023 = 4.85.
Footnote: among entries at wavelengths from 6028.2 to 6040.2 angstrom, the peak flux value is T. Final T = 5.72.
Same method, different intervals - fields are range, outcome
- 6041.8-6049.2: 5.43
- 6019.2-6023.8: 5.41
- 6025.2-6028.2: 5.3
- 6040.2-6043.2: 5.28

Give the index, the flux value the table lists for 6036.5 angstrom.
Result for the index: 4.99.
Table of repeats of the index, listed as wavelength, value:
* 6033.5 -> 5.72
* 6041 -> 5.28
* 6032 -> 4.92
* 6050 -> 5.34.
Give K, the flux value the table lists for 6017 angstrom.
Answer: 4.48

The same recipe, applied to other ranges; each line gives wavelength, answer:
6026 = 4.48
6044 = 5.43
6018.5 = 5.26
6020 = 4.61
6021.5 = 5.41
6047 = 4.8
